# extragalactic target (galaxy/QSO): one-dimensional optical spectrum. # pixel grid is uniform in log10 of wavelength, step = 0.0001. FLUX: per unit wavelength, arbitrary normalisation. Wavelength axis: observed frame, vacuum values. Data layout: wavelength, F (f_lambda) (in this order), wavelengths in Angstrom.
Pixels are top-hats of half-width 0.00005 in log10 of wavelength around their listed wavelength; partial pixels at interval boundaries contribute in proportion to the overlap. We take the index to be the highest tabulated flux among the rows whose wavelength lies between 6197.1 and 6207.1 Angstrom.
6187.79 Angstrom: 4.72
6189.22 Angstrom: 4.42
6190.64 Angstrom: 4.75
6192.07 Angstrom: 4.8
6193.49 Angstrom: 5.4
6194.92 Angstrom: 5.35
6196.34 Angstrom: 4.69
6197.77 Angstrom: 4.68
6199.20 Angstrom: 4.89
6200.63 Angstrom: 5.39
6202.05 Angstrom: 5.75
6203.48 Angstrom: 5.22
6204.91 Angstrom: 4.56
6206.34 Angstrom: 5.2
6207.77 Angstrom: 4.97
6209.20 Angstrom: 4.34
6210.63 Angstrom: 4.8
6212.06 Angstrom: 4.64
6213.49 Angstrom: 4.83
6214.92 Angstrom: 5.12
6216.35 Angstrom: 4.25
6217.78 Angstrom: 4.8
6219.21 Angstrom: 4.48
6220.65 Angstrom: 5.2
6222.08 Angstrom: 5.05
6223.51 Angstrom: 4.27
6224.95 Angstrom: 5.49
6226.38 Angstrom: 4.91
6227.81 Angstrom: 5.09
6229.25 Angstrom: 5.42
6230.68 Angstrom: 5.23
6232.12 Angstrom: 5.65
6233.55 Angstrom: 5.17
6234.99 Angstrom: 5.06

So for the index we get 5.75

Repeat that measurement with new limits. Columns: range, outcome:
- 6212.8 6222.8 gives 5.2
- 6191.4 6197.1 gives 5.4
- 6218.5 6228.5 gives 5.49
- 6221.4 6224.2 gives 5.05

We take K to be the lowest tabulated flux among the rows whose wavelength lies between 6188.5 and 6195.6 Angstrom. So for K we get 4.42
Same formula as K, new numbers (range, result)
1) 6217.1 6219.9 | 4.48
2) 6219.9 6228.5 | 4.27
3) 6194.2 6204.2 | 4.68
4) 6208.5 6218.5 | 4.25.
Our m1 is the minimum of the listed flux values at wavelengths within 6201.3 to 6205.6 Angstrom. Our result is 4.56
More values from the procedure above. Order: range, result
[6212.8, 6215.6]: 4.83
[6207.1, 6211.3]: 4.34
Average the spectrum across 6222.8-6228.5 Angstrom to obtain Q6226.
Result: 4.94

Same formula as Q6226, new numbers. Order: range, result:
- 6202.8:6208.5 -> 4.98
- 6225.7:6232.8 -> 5.26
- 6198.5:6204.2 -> 5.32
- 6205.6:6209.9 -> 4.83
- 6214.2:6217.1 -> 4.69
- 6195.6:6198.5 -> 4.69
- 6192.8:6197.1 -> 5.14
